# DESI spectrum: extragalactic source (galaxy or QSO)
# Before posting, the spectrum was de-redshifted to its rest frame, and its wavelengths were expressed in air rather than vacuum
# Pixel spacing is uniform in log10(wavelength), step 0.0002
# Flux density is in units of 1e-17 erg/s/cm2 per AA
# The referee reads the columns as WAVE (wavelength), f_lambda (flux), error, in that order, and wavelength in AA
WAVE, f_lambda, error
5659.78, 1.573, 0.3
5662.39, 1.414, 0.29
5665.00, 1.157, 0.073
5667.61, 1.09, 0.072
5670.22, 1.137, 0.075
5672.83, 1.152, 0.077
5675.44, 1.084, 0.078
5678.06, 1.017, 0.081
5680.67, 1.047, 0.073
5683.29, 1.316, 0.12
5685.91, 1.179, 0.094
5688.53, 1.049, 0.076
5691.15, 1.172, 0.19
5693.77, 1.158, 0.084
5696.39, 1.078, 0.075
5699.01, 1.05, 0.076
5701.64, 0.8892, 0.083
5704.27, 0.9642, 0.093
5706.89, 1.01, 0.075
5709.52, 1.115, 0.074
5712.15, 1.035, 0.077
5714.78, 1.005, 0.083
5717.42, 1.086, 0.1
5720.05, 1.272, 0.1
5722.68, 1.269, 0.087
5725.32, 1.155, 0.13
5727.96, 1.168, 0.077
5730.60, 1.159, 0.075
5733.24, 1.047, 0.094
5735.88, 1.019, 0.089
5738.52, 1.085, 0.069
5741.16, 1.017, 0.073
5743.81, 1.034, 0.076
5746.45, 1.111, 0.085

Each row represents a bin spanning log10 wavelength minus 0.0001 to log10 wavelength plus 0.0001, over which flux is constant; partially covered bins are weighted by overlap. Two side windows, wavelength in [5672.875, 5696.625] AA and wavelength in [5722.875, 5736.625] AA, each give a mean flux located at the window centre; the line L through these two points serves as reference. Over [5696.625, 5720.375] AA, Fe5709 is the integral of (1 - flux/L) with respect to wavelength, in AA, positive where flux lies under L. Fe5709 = 1.8 AA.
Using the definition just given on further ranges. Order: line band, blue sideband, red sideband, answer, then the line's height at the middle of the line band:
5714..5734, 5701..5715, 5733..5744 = -2.5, 1.03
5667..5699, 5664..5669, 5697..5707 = -2.0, 1.06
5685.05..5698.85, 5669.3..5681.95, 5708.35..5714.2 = -0.5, 1.08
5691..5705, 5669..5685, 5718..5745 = 1.0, 1.12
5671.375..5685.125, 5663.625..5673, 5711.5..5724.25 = 0.1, 1.13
